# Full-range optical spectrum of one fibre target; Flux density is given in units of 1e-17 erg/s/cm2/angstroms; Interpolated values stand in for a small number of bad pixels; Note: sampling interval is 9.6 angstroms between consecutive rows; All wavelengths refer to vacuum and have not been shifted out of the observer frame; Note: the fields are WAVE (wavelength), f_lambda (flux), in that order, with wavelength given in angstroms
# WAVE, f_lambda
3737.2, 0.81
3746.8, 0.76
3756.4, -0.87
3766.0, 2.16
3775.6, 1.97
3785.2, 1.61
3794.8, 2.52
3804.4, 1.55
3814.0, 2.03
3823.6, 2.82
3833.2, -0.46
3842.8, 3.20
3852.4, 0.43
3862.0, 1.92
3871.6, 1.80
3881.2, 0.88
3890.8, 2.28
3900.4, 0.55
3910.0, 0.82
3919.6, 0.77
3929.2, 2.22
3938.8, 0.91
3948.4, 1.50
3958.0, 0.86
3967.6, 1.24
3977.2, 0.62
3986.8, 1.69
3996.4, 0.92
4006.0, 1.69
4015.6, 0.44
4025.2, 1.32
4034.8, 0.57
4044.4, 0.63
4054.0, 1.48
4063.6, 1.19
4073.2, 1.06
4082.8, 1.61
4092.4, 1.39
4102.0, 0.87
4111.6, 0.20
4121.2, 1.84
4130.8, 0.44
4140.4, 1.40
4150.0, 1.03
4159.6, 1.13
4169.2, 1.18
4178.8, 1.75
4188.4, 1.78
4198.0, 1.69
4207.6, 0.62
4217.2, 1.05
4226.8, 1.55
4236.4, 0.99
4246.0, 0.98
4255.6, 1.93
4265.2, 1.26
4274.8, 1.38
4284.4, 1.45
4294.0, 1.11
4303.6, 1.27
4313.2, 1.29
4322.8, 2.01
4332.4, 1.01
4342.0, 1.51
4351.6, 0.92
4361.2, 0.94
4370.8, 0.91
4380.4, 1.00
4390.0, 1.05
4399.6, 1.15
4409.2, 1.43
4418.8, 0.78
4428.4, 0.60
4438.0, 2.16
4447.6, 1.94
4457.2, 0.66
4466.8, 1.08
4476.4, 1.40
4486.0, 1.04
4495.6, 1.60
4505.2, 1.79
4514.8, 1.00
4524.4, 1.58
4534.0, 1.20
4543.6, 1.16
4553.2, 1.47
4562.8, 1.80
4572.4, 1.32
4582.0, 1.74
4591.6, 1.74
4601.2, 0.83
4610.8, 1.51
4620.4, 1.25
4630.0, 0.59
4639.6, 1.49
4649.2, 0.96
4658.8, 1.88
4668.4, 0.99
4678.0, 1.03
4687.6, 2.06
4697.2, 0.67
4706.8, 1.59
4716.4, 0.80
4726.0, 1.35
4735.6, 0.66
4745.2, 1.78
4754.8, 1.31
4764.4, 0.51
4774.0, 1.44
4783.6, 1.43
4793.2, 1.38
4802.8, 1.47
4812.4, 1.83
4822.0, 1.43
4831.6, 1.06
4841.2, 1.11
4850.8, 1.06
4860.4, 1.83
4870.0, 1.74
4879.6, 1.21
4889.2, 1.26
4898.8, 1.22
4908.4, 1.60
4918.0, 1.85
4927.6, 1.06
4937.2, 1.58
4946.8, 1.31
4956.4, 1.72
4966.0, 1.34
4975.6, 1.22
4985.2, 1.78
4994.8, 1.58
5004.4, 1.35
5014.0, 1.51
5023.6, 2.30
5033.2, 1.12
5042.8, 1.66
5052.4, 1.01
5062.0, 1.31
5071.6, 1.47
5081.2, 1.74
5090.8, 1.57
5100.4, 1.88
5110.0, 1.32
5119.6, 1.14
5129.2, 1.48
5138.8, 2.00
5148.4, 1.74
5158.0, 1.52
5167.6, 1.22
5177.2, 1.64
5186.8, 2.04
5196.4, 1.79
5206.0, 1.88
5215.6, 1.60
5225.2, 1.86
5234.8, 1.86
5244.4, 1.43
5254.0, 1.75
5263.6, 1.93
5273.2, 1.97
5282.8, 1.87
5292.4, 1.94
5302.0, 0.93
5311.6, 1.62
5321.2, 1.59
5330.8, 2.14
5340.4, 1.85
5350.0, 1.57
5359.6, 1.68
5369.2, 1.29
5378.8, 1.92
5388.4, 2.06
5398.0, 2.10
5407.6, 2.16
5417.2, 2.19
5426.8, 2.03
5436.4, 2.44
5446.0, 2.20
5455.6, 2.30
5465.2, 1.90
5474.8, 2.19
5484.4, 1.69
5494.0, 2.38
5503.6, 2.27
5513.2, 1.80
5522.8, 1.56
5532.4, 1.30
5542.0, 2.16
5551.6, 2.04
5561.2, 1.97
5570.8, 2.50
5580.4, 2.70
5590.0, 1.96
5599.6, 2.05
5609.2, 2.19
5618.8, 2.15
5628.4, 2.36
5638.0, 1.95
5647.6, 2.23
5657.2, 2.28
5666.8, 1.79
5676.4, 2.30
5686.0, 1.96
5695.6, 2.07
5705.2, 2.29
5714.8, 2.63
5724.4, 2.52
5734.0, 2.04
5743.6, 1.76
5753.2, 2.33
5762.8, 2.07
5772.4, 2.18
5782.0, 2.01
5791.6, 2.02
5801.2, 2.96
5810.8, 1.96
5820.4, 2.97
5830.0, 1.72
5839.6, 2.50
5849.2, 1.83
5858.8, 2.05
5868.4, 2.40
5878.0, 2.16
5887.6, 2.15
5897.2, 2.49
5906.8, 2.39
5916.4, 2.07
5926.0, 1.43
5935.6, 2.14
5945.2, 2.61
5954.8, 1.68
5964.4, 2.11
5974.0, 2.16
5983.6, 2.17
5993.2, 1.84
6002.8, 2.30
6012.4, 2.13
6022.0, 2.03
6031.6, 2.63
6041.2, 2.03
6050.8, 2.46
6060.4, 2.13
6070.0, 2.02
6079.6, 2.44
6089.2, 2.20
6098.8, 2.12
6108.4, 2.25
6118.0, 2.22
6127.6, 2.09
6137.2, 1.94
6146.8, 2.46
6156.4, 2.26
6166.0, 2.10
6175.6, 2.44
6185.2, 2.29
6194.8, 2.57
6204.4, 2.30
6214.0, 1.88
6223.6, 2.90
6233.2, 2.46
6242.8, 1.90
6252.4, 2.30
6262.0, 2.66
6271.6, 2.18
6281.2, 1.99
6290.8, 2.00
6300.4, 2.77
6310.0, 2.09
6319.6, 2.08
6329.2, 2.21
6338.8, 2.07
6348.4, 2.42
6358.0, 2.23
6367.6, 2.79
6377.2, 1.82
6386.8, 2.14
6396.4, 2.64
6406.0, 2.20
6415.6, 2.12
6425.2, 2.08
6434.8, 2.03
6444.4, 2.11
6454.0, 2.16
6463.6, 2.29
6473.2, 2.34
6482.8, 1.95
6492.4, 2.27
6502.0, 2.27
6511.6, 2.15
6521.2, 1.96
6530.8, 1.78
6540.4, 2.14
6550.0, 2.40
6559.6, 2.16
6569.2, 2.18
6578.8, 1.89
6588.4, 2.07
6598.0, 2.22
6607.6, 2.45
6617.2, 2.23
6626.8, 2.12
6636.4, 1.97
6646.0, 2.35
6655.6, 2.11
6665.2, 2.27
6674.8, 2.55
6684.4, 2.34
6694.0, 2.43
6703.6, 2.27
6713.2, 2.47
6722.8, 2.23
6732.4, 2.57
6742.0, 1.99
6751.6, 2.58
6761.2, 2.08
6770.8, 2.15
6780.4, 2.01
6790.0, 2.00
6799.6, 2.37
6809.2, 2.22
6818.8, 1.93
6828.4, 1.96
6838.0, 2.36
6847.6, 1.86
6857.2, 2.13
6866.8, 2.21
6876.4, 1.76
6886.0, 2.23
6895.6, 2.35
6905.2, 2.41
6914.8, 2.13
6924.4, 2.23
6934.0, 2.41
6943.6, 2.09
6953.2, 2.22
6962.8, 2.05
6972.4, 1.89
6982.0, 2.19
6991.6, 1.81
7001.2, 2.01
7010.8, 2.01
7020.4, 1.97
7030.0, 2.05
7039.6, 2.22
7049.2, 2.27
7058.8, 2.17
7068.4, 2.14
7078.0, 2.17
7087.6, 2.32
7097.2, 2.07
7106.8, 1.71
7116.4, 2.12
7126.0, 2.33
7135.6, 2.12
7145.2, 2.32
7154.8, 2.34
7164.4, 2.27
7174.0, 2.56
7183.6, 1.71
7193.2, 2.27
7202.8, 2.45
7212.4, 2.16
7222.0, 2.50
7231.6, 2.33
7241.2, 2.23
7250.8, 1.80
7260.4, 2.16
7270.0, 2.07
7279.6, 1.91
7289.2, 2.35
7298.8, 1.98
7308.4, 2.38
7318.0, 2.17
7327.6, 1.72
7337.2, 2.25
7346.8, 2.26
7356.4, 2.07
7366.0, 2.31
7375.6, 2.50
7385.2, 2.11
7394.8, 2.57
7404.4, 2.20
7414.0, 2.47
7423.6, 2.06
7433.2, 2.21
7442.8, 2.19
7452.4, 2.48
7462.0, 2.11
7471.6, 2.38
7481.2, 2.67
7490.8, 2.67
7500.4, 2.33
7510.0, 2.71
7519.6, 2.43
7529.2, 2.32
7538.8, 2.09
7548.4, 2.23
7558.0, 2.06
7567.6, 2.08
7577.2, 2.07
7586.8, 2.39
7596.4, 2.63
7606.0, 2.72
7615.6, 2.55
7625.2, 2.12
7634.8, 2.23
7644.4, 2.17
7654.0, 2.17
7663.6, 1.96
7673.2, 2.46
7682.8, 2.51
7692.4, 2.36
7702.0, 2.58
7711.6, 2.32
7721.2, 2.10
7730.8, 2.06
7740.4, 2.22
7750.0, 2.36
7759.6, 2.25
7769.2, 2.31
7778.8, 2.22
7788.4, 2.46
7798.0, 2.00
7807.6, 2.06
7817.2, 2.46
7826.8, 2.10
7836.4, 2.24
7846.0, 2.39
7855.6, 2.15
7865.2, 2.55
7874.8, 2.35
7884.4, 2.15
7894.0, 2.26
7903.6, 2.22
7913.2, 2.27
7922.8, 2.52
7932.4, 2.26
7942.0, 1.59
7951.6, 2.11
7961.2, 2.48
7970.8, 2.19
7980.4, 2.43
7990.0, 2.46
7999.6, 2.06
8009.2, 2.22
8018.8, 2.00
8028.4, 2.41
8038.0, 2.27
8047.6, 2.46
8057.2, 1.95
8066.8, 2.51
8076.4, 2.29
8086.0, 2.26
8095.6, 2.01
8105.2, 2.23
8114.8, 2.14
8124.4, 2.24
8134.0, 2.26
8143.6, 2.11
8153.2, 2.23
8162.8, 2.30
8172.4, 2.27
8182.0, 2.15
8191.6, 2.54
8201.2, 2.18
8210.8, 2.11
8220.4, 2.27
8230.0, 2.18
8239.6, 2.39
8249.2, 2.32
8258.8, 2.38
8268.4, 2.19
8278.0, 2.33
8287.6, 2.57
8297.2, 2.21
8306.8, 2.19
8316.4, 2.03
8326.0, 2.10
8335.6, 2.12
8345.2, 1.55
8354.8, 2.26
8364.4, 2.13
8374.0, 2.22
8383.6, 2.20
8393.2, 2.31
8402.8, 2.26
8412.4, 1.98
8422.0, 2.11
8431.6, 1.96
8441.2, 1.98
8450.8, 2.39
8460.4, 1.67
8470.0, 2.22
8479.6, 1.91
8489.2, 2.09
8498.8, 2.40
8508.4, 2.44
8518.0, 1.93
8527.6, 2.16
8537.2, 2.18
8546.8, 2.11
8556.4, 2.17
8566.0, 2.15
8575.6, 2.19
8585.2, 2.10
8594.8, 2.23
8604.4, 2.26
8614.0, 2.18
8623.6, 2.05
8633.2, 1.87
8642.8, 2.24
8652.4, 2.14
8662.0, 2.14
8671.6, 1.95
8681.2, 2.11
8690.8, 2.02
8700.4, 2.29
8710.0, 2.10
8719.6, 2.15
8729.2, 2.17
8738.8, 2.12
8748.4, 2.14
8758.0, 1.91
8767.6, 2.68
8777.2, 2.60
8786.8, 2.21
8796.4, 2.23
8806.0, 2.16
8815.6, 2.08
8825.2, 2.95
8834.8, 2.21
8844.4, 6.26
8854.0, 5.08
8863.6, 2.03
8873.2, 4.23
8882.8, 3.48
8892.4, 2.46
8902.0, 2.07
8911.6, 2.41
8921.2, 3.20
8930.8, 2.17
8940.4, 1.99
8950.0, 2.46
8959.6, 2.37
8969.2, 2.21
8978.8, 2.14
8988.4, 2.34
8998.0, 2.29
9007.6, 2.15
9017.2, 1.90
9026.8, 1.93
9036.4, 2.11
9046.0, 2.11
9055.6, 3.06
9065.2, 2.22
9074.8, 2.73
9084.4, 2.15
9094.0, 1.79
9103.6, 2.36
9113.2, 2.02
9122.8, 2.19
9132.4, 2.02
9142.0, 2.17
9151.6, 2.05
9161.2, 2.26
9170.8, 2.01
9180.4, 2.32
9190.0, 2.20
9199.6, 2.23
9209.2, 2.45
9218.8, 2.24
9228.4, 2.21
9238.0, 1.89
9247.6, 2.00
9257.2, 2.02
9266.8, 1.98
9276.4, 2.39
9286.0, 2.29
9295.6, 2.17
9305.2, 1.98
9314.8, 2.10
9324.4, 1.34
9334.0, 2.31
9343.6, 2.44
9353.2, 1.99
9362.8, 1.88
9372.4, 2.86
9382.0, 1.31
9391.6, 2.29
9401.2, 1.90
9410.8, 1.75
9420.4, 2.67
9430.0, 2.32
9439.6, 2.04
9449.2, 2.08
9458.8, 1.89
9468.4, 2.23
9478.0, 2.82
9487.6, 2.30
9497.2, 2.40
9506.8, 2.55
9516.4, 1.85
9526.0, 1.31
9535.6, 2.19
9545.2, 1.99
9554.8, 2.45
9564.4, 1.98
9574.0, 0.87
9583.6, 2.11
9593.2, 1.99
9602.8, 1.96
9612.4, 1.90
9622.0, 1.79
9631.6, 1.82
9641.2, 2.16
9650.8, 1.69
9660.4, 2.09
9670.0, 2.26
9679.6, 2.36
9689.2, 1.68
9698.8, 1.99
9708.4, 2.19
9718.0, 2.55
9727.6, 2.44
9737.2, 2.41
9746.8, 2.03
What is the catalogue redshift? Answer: 0.35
